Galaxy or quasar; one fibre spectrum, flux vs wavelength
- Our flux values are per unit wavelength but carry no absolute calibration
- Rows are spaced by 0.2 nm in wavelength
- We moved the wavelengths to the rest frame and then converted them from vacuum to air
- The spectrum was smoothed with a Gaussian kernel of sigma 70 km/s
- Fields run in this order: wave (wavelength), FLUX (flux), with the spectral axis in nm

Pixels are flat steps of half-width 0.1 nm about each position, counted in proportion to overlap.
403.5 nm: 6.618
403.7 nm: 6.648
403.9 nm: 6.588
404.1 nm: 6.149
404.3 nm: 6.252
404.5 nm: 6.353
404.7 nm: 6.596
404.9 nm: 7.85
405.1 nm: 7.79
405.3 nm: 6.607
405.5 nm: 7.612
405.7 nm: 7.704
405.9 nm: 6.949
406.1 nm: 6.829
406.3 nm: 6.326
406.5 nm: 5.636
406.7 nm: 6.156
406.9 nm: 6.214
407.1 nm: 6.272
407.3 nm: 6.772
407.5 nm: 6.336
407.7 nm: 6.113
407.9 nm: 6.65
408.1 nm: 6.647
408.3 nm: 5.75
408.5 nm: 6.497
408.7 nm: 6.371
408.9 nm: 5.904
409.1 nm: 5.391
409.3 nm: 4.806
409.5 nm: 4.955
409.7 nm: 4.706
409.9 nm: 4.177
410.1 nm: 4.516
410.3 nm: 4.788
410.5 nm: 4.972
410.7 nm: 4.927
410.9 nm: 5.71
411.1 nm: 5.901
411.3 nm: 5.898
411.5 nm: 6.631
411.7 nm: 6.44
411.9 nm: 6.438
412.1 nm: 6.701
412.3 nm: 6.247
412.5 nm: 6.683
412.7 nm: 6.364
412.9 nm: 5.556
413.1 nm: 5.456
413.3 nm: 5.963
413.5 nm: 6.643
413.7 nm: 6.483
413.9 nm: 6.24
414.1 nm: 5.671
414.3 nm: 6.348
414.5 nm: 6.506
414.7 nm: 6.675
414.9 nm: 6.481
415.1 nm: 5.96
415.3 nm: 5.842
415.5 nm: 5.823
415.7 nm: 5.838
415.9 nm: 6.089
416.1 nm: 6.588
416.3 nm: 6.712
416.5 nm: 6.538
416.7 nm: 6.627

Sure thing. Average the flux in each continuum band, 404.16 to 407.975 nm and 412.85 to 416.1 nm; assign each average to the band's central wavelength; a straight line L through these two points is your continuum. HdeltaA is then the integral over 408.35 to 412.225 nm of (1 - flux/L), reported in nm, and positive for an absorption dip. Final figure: 0.50 nm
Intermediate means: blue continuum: 6.68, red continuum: 6.12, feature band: 5.57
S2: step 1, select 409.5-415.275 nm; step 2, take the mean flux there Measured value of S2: 5.88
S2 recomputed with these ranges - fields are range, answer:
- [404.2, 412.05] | 6.12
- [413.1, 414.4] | 6.17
